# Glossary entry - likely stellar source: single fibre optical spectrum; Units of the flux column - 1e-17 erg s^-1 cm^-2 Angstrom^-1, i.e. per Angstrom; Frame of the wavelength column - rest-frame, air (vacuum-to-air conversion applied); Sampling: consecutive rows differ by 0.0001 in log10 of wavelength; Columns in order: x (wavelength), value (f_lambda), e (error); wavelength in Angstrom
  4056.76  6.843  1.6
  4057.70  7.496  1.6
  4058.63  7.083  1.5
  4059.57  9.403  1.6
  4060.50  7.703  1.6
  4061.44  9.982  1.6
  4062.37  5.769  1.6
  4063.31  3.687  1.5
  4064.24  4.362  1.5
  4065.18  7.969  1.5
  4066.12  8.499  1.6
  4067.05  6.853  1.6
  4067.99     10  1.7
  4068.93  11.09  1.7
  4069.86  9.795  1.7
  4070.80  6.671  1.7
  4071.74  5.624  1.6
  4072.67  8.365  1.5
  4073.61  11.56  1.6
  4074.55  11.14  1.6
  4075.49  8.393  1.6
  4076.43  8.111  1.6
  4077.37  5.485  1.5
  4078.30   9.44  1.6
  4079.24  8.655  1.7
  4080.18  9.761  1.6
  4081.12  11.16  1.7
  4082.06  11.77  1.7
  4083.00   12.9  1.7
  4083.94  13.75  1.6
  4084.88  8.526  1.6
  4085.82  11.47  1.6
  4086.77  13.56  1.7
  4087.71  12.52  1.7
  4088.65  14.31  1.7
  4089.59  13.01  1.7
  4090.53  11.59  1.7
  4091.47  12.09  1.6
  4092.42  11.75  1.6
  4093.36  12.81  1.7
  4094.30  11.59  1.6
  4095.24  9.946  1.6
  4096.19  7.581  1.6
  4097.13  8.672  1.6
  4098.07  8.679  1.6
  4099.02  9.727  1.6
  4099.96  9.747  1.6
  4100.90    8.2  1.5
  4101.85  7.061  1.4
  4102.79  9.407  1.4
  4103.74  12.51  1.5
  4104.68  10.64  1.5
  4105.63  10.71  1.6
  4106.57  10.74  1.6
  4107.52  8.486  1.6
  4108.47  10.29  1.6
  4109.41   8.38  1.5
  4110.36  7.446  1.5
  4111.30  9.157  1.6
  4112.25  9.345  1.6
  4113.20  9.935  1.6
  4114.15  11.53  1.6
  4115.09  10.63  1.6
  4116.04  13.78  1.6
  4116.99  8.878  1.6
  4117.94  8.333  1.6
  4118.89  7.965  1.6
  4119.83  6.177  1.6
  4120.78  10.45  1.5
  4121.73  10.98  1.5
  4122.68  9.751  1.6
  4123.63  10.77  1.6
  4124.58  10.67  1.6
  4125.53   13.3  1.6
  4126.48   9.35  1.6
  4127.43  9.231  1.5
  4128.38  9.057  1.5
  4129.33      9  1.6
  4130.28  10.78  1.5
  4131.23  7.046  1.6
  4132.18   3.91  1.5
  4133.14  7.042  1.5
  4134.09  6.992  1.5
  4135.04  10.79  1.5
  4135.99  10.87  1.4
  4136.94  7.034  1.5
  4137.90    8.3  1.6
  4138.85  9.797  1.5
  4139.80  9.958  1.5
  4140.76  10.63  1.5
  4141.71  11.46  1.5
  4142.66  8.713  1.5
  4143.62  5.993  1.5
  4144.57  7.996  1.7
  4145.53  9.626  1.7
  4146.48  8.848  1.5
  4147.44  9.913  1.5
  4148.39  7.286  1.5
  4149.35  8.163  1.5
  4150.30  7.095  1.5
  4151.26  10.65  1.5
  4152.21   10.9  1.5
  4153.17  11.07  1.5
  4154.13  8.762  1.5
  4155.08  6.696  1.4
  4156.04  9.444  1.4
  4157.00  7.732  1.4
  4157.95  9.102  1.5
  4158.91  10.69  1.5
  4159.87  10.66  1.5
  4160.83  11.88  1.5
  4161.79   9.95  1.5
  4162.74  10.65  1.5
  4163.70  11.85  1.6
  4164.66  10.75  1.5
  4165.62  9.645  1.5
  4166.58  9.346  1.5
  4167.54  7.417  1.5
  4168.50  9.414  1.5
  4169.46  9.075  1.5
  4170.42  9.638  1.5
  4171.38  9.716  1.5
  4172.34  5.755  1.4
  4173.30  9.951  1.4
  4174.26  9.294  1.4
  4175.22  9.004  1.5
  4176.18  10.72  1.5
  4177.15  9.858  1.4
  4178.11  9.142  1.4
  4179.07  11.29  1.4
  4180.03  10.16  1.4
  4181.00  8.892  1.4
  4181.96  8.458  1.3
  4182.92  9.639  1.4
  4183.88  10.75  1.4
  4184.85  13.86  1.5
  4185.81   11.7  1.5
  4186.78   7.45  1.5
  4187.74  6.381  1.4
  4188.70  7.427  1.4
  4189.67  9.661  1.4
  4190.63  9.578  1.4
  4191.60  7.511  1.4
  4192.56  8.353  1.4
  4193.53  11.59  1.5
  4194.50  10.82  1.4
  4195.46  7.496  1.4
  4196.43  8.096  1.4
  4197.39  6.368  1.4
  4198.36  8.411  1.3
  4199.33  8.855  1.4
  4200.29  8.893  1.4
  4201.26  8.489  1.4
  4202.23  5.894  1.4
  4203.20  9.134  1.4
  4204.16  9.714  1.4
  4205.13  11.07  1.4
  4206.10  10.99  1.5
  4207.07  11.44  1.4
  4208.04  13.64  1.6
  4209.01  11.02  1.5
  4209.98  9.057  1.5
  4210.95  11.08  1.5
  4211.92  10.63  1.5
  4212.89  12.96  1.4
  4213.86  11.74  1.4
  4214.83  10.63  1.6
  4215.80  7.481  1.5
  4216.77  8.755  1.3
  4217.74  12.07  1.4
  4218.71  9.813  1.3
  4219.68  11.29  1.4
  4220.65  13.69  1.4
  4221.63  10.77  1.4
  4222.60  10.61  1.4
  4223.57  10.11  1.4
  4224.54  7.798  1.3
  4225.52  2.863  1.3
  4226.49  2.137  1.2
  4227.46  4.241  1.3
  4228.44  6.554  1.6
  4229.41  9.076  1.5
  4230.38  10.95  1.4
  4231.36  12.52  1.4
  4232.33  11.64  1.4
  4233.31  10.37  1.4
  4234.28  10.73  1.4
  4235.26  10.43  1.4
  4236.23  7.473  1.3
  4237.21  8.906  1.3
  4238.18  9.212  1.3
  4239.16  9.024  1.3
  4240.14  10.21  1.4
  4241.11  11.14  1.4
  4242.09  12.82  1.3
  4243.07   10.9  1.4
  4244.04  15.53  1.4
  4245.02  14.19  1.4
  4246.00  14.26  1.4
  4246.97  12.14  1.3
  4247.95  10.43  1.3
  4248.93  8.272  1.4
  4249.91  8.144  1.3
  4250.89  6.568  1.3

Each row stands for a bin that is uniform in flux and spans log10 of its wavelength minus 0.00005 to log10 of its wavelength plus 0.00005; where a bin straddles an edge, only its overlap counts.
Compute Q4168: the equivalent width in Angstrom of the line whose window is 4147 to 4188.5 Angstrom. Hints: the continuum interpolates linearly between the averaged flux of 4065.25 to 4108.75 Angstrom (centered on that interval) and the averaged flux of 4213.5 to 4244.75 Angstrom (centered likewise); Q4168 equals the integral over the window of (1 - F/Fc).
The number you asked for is 1.6 Angstrom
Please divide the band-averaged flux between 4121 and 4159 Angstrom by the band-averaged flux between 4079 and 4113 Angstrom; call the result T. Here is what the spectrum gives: 0.87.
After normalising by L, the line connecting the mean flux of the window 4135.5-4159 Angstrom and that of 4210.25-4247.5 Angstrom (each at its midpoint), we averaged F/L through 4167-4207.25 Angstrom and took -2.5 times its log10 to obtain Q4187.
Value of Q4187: 0.04 mag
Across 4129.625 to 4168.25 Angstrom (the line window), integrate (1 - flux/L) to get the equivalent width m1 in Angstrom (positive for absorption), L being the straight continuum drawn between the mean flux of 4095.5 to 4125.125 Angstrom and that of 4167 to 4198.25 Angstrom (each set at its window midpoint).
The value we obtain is 0.9 Angstrom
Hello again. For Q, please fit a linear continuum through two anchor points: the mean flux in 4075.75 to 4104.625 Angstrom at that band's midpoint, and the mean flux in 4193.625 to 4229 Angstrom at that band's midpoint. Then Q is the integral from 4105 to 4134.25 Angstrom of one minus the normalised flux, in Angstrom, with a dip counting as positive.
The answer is 2.4 Angstrom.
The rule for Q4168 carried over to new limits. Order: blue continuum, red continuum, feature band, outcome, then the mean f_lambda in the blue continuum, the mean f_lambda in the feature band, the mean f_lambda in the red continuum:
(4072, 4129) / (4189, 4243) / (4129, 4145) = 2.2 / 10.2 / 8.61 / 9.56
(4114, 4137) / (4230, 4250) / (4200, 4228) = 2.7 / 9.39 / 9.58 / 11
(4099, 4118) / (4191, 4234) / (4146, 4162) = 0.5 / 9.79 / 9.33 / 9.47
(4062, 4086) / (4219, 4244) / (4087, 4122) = -4.5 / 8.86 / 10.2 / 9.53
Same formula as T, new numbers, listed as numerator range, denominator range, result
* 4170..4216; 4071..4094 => 0.90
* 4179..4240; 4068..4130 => 0.94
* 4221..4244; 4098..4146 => 0.99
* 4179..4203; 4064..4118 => 0.91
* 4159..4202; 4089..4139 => 0.97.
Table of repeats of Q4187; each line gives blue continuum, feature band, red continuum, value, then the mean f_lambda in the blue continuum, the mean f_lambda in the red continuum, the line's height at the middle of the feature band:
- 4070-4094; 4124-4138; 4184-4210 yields 0.13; 10.6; 9.39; 10.1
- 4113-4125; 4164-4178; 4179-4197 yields 0.03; 9.99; 9.37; 9.52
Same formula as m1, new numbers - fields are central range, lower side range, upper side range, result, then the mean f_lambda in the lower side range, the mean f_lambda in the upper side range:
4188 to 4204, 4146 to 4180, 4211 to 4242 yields 1.7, 9.48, 9.61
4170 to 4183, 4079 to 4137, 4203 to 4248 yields 1.0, 10.1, 10.3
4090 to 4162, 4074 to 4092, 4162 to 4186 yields 6.3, 10.9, 9.82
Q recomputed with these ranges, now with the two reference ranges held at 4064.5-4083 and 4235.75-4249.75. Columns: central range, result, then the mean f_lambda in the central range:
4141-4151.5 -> 1.2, 8.7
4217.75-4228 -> 2.1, 8.49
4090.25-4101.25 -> -1.1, 10.2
